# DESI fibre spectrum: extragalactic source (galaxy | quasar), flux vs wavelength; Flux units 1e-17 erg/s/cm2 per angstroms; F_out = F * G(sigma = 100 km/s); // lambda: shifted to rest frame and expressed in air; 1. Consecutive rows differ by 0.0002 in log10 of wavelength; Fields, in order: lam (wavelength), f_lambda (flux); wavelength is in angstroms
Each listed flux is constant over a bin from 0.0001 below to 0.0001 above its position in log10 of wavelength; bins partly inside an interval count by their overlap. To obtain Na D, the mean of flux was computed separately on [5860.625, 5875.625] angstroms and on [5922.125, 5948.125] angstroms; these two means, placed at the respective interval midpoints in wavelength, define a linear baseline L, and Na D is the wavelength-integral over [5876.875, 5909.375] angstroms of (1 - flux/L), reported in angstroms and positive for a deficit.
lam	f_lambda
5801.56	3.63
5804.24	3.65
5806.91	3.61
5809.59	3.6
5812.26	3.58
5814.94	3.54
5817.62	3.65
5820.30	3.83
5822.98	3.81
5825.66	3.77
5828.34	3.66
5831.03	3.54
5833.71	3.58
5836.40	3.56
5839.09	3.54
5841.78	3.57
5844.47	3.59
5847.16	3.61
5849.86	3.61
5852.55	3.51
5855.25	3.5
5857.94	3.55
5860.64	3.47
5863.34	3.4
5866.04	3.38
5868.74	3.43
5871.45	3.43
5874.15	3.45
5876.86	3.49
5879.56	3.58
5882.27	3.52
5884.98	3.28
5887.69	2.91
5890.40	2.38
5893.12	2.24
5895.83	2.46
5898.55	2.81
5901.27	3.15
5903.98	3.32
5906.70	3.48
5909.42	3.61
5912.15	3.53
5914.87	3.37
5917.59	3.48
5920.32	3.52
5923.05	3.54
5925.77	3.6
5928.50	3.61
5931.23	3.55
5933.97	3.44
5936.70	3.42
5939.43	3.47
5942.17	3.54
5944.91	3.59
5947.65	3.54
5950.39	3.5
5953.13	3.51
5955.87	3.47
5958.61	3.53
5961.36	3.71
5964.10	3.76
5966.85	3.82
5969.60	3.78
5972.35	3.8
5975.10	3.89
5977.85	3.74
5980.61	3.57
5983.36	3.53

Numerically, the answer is 3.8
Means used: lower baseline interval 3.42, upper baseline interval 3.53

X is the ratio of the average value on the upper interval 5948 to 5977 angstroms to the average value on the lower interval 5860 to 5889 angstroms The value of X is 1.1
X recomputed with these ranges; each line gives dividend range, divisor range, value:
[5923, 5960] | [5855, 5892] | 1.06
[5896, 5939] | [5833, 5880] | 0.97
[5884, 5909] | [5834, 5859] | 0.82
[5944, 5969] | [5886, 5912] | 1.22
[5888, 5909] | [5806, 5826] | 0.78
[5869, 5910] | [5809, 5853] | 0.87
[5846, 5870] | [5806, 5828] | 0.95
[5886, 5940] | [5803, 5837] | 0.89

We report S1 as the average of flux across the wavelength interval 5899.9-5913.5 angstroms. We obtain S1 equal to 3.42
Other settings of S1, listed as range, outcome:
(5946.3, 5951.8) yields 3.52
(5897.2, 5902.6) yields 2.98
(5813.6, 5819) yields 3.59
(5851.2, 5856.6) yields 3.51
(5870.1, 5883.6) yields 3.5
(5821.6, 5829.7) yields 3.75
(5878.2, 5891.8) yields 3.13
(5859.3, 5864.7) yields 3.44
